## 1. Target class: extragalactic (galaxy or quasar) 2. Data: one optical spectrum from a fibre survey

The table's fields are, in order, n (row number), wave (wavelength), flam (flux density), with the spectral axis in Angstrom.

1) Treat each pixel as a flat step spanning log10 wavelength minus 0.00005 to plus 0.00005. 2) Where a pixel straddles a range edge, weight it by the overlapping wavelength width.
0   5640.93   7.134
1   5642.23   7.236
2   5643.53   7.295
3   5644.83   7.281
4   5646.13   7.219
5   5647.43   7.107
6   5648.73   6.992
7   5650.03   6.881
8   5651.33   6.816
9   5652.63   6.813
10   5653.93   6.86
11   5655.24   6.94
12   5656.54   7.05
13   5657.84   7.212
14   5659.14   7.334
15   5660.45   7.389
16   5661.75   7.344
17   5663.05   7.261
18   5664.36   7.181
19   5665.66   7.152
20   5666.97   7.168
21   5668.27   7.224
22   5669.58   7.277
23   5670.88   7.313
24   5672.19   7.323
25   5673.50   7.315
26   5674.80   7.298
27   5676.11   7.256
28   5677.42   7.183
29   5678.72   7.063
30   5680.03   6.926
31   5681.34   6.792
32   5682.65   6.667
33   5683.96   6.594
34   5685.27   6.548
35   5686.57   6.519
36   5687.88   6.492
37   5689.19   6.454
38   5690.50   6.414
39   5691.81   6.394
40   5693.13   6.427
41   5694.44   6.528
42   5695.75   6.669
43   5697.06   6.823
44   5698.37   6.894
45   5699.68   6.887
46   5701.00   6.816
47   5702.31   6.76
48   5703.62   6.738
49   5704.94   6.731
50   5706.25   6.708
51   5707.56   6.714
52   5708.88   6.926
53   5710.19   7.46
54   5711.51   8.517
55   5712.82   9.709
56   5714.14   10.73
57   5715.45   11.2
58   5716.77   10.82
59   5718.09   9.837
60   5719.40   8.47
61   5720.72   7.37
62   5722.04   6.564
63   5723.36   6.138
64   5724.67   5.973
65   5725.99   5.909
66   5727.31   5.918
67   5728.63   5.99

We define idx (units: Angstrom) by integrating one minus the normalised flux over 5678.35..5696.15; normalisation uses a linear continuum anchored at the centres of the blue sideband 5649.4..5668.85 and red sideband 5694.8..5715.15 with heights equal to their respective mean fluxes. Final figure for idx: 1.77 Angstrom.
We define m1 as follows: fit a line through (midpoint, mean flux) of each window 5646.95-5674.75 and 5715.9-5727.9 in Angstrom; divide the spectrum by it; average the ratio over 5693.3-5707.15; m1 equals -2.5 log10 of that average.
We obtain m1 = 0.10 mag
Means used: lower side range 7.15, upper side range 7.52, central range 6.75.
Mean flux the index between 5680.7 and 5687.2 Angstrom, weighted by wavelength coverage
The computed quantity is 6.63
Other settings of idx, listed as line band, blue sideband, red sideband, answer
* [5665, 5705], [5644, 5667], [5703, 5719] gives 5.0 Angstrom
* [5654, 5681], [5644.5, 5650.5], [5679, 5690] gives -1.4 Angstrom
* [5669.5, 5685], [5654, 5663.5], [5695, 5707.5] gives -0.1 Angstrom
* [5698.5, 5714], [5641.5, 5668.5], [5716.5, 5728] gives -0.2 Angstrom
